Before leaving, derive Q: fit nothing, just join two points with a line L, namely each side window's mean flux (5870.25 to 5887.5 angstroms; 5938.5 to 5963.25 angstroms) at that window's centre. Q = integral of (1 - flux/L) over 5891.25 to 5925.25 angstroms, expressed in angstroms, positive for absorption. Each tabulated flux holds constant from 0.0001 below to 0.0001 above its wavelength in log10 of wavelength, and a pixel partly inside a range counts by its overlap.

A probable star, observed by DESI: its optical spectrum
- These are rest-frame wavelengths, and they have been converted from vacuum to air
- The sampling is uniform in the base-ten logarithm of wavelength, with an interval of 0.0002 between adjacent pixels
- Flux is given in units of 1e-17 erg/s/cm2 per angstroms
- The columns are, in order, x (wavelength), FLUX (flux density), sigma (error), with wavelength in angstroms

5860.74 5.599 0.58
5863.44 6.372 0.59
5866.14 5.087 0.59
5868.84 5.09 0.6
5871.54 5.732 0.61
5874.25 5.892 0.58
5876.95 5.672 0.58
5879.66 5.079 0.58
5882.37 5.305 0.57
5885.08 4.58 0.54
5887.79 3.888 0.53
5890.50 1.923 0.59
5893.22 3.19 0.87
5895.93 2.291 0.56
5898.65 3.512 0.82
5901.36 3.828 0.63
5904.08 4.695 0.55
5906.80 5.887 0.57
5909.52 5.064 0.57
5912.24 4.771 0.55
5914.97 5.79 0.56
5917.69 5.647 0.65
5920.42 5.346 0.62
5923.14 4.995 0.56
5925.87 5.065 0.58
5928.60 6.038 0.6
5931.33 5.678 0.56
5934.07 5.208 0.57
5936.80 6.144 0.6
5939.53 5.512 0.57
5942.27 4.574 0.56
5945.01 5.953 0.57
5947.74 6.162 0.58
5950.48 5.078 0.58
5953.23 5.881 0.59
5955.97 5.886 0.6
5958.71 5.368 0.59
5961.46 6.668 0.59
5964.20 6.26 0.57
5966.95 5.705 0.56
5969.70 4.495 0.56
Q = 5.66 angstroms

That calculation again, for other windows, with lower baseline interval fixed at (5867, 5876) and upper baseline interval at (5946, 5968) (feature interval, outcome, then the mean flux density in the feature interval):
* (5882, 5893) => 3.7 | 3.72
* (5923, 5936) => 0.7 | 5.46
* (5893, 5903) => 4.3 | 3.25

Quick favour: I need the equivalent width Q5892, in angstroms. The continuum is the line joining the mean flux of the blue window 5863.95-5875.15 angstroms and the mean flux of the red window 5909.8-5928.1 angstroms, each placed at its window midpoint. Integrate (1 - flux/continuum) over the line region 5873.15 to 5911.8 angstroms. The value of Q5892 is 7.6 angstroms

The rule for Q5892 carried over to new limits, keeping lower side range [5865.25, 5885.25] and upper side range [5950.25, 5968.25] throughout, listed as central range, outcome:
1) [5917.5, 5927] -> 0.7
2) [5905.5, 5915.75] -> 0.4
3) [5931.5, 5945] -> 0.7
